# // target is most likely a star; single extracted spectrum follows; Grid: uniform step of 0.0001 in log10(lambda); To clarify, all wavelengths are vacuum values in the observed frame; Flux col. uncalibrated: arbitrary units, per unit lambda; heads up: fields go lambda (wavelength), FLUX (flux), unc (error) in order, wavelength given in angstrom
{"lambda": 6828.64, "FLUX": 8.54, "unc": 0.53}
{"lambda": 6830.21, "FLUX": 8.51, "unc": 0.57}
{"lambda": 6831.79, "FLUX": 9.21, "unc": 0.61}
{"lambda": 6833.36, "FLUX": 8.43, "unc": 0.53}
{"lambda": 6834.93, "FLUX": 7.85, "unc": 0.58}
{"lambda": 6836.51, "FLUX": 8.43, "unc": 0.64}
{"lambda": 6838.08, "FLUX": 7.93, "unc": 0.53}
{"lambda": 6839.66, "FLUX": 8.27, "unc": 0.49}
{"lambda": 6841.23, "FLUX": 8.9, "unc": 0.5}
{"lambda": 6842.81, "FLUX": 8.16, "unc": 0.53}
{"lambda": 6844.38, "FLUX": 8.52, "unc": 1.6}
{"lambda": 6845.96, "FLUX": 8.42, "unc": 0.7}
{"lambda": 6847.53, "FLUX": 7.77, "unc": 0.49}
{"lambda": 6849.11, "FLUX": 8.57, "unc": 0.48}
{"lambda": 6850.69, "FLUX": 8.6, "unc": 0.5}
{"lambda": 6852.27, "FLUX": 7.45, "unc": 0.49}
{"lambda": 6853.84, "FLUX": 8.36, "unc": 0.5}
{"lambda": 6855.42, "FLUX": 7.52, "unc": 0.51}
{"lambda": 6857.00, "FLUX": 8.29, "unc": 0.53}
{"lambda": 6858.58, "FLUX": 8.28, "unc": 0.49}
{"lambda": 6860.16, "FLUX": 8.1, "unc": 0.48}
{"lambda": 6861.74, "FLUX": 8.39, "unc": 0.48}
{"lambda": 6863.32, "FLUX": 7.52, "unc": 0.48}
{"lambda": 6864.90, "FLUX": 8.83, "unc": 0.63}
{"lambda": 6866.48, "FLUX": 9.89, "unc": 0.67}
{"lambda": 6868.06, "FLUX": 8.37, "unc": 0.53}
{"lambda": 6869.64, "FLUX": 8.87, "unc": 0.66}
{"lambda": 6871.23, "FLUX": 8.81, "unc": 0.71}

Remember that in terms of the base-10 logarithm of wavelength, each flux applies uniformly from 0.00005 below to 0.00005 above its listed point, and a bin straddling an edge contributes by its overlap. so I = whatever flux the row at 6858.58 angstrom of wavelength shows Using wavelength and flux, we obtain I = 8.28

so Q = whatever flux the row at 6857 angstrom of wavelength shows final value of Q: 8.29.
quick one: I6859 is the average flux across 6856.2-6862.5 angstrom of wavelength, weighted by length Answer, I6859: 8.26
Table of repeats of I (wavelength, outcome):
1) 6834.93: 7.85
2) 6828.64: 8.54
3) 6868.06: 8.37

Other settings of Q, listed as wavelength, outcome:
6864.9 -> 8.83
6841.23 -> 8.9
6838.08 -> 7.93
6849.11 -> 8.57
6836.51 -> 8.43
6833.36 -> 8.43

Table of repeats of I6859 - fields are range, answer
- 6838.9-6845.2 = 8.47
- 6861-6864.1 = 7.95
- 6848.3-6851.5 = 8.55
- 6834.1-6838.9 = 8.07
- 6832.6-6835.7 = 8.15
